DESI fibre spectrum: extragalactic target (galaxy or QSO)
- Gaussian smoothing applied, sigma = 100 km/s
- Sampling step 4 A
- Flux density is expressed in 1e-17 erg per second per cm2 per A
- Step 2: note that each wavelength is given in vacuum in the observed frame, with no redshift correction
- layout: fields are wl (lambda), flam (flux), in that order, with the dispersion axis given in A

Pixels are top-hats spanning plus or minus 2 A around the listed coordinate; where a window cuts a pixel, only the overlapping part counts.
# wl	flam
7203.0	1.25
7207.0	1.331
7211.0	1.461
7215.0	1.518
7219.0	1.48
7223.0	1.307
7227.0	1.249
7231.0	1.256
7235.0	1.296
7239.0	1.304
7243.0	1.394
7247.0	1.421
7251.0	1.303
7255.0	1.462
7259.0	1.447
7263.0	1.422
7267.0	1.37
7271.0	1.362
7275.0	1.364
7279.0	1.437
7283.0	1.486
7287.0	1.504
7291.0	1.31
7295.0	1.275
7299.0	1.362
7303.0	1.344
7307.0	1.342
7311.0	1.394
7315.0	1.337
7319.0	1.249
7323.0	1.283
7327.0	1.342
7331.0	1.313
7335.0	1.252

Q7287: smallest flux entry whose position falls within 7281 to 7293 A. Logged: 1.31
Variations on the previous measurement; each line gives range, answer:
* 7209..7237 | 1.249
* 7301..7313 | 1.342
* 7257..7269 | 1.37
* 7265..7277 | 1.362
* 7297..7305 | 1.344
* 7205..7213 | 1.331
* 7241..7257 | 1.303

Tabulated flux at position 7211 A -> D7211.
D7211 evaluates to 1.461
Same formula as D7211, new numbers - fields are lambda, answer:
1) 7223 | 1.307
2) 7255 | 1.462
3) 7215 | 1.518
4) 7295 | 1.275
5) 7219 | 1.48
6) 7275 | 1.364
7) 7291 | 1.31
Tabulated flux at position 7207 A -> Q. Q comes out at 1.331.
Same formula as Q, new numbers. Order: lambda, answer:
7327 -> 1.342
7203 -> 1.25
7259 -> 1.447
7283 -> 1.486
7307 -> 1.342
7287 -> 1.504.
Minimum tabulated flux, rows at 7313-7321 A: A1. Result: 1.249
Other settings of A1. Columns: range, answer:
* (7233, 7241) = 1.296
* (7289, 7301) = 1.275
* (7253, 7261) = 1.447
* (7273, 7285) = 1.364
